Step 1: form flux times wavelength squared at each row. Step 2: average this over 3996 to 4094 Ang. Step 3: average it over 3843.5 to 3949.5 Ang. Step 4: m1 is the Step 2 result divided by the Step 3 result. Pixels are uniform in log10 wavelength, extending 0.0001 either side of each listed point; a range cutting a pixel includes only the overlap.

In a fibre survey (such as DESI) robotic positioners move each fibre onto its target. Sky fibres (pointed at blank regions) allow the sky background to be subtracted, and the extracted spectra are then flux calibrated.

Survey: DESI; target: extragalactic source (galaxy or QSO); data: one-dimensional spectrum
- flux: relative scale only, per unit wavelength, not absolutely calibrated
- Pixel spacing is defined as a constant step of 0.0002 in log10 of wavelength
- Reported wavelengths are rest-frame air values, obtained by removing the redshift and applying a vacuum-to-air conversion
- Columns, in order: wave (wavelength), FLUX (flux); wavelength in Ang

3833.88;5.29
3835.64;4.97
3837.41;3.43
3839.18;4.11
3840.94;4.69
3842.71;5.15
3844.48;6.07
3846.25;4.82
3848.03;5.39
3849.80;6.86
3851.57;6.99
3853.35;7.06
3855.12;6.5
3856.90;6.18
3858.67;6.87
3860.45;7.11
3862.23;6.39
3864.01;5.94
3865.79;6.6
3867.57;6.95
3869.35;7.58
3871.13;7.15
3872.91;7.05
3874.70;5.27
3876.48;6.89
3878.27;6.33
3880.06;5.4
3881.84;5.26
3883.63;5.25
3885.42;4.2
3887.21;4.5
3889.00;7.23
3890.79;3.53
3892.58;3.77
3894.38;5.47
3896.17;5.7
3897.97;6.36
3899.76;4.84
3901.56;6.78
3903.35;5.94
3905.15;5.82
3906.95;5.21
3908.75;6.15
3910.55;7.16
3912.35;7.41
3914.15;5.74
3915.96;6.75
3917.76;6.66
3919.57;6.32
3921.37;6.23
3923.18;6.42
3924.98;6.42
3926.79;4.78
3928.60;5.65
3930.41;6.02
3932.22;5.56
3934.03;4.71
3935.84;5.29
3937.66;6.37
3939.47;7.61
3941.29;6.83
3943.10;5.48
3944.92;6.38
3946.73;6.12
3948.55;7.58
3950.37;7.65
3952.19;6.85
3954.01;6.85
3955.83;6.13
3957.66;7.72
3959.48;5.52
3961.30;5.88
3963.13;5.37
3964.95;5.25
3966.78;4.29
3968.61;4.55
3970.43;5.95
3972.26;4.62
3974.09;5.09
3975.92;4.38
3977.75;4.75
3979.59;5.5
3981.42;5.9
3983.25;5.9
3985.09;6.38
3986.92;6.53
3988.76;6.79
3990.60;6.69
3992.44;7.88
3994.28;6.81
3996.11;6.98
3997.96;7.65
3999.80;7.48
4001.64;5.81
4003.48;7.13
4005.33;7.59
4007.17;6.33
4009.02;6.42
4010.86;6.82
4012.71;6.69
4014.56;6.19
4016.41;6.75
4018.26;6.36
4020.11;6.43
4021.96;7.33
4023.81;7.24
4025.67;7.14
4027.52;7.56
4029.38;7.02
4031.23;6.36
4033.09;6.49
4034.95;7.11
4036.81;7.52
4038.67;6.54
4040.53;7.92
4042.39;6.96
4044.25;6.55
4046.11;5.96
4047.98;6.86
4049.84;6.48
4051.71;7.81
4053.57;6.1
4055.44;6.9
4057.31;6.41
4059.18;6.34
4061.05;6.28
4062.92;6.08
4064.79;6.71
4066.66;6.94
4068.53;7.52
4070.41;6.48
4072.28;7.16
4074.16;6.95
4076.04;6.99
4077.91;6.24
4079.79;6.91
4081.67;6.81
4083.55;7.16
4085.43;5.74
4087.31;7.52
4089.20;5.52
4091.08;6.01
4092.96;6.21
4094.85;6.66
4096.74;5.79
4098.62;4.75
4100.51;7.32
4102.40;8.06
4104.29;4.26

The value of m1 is 1.20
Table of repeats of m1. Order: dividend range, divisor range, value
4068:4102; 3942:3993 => 1.16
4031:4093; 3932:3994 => 1.17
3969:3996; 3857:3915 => 1.04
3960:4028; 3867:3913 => 1.13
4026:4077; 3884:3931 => 1.26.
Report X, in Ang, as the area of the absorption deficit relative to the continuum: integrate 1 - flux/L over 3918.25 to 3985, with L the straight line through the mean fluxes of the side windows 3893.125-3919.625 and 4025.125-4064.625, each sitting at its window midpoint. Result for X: 4.5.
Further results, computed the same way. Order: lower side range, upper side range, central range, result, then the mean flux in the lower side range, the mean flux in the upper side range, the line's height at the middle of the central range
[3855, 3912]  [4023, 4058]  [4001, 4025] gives 0.1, 5.99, 6.89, 6.73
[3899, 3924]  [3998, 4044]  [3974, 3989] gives 2.2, 6.25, 6.89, 6.66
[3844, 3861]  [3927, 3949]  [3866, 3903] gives 2.8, 6.38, 6.06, 6.26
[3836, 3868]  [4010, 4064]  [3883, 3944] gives 3.7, 5.92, 6.76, 6.2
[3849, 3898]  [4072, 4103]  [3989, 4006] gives -2.0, 6.08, 6.55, 6.35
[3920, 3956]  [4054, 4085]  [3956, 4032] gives 1.6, 6.25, 6.72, 6.45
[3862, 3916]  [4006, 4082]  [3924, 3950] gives 0.4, 5.94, 6.78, 6.2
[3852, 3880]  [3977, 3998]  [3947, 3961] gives -0.7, 6.62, 6.44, 6.49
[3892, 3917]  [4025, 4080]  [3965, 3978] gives 3.1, 5.97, 6.81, 6.35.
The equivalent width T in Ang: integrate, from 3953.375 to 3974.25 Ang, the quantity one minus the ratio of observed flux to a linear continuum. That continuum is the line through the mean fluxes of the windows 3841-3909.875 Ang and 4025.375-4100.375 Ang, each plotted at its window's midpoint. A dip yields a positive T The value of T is 2.3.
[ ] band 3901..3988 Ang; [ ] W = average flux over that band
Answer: 6.01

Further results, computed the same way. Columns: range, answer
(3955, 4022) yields 6.2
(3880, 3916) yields 5.62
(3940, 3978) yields 5.9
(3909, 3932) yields 6.27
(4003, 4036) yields 6.83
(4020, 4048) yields 6.95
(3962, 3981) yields 5.01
